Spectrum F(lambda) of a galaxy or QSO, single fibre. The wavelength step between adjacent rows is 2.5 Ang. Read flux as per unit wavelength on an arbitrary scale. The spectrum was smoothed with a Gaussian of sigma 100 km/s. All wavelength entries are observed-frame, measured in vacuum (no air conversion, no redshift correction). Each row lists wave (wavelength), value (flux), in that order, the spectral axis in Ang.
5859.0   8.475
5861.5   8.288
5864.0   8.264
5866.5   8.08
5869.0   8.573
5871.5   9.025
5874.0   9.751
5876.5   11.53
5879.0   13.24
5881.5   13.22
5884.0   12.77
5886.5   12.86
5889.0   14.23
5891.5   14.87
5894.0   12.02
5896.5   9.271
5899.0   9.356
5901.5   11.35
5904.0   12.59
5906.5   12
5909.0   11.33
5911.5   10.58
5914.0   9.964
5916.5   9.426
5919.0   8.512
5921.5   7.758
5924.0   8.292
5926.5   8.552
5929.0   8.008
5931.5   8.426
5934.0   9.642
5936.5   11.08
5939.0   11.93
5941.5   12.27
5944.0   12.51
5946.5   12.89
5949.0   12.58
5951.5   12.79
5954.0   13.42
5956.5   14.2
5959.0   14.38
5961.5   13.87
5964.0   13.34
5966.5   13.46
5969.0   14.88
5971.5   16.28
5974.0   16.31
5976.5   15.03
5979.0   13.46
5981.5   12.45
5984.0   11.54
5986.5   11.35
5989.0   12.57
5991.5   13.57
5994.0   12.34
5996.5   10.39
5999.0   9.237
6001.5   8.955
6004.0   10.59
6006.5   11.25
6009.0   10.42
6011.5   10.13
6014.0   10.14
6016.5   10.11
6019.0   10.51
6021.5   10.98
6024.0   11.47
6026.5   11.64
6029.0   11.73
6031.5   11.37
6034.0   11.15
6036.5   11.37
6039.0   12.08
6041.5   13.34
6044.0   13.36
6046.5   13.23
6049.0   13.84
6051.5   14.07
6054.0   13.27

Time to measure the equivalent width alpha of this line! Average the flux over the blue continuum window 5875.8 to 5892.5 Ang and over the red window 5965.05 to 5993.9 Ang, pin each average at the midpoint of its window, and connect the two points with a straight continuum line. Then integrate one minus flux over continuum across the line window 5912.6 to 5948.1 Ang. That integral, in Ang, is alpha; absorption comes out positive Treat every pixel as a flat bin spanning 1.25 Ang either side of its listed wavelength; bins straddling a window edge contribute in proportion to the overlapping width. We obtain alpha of 9.2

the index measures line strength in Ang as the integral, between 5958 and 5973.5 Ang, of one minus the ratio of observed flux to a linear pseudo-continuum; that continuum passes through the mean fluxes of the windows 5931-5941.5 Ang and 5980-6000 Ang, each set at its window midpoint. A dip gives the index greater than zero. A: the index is -4.4 Ang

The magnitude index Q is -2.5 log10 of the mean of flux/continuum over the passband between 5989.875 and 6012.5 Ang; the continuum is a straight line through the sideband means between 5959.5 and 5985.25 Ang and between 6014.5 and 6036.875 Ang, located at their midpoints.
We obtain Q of 0.16 mag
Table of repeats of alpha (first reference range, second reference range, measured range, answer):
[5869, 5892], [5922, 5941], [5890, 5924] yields 0.4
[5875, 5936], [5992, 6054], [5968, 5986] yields -4.7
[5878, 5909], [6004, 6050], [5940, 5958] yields -1.5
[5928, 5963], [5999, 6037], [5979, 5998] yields -1.4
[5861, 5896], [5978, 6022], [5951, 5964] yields -3.0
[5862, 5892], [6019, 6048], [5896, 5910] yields 0.3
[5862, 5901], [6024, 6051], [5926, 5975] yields -3.9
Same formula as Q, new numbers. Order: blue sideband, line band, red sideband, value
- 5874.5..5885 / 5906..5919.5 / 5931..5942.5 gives 0.12 mag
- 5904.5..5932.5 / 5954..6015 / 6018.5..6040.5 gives -0.19 mag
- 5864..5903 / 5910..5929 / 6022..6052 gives 0.27 mag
